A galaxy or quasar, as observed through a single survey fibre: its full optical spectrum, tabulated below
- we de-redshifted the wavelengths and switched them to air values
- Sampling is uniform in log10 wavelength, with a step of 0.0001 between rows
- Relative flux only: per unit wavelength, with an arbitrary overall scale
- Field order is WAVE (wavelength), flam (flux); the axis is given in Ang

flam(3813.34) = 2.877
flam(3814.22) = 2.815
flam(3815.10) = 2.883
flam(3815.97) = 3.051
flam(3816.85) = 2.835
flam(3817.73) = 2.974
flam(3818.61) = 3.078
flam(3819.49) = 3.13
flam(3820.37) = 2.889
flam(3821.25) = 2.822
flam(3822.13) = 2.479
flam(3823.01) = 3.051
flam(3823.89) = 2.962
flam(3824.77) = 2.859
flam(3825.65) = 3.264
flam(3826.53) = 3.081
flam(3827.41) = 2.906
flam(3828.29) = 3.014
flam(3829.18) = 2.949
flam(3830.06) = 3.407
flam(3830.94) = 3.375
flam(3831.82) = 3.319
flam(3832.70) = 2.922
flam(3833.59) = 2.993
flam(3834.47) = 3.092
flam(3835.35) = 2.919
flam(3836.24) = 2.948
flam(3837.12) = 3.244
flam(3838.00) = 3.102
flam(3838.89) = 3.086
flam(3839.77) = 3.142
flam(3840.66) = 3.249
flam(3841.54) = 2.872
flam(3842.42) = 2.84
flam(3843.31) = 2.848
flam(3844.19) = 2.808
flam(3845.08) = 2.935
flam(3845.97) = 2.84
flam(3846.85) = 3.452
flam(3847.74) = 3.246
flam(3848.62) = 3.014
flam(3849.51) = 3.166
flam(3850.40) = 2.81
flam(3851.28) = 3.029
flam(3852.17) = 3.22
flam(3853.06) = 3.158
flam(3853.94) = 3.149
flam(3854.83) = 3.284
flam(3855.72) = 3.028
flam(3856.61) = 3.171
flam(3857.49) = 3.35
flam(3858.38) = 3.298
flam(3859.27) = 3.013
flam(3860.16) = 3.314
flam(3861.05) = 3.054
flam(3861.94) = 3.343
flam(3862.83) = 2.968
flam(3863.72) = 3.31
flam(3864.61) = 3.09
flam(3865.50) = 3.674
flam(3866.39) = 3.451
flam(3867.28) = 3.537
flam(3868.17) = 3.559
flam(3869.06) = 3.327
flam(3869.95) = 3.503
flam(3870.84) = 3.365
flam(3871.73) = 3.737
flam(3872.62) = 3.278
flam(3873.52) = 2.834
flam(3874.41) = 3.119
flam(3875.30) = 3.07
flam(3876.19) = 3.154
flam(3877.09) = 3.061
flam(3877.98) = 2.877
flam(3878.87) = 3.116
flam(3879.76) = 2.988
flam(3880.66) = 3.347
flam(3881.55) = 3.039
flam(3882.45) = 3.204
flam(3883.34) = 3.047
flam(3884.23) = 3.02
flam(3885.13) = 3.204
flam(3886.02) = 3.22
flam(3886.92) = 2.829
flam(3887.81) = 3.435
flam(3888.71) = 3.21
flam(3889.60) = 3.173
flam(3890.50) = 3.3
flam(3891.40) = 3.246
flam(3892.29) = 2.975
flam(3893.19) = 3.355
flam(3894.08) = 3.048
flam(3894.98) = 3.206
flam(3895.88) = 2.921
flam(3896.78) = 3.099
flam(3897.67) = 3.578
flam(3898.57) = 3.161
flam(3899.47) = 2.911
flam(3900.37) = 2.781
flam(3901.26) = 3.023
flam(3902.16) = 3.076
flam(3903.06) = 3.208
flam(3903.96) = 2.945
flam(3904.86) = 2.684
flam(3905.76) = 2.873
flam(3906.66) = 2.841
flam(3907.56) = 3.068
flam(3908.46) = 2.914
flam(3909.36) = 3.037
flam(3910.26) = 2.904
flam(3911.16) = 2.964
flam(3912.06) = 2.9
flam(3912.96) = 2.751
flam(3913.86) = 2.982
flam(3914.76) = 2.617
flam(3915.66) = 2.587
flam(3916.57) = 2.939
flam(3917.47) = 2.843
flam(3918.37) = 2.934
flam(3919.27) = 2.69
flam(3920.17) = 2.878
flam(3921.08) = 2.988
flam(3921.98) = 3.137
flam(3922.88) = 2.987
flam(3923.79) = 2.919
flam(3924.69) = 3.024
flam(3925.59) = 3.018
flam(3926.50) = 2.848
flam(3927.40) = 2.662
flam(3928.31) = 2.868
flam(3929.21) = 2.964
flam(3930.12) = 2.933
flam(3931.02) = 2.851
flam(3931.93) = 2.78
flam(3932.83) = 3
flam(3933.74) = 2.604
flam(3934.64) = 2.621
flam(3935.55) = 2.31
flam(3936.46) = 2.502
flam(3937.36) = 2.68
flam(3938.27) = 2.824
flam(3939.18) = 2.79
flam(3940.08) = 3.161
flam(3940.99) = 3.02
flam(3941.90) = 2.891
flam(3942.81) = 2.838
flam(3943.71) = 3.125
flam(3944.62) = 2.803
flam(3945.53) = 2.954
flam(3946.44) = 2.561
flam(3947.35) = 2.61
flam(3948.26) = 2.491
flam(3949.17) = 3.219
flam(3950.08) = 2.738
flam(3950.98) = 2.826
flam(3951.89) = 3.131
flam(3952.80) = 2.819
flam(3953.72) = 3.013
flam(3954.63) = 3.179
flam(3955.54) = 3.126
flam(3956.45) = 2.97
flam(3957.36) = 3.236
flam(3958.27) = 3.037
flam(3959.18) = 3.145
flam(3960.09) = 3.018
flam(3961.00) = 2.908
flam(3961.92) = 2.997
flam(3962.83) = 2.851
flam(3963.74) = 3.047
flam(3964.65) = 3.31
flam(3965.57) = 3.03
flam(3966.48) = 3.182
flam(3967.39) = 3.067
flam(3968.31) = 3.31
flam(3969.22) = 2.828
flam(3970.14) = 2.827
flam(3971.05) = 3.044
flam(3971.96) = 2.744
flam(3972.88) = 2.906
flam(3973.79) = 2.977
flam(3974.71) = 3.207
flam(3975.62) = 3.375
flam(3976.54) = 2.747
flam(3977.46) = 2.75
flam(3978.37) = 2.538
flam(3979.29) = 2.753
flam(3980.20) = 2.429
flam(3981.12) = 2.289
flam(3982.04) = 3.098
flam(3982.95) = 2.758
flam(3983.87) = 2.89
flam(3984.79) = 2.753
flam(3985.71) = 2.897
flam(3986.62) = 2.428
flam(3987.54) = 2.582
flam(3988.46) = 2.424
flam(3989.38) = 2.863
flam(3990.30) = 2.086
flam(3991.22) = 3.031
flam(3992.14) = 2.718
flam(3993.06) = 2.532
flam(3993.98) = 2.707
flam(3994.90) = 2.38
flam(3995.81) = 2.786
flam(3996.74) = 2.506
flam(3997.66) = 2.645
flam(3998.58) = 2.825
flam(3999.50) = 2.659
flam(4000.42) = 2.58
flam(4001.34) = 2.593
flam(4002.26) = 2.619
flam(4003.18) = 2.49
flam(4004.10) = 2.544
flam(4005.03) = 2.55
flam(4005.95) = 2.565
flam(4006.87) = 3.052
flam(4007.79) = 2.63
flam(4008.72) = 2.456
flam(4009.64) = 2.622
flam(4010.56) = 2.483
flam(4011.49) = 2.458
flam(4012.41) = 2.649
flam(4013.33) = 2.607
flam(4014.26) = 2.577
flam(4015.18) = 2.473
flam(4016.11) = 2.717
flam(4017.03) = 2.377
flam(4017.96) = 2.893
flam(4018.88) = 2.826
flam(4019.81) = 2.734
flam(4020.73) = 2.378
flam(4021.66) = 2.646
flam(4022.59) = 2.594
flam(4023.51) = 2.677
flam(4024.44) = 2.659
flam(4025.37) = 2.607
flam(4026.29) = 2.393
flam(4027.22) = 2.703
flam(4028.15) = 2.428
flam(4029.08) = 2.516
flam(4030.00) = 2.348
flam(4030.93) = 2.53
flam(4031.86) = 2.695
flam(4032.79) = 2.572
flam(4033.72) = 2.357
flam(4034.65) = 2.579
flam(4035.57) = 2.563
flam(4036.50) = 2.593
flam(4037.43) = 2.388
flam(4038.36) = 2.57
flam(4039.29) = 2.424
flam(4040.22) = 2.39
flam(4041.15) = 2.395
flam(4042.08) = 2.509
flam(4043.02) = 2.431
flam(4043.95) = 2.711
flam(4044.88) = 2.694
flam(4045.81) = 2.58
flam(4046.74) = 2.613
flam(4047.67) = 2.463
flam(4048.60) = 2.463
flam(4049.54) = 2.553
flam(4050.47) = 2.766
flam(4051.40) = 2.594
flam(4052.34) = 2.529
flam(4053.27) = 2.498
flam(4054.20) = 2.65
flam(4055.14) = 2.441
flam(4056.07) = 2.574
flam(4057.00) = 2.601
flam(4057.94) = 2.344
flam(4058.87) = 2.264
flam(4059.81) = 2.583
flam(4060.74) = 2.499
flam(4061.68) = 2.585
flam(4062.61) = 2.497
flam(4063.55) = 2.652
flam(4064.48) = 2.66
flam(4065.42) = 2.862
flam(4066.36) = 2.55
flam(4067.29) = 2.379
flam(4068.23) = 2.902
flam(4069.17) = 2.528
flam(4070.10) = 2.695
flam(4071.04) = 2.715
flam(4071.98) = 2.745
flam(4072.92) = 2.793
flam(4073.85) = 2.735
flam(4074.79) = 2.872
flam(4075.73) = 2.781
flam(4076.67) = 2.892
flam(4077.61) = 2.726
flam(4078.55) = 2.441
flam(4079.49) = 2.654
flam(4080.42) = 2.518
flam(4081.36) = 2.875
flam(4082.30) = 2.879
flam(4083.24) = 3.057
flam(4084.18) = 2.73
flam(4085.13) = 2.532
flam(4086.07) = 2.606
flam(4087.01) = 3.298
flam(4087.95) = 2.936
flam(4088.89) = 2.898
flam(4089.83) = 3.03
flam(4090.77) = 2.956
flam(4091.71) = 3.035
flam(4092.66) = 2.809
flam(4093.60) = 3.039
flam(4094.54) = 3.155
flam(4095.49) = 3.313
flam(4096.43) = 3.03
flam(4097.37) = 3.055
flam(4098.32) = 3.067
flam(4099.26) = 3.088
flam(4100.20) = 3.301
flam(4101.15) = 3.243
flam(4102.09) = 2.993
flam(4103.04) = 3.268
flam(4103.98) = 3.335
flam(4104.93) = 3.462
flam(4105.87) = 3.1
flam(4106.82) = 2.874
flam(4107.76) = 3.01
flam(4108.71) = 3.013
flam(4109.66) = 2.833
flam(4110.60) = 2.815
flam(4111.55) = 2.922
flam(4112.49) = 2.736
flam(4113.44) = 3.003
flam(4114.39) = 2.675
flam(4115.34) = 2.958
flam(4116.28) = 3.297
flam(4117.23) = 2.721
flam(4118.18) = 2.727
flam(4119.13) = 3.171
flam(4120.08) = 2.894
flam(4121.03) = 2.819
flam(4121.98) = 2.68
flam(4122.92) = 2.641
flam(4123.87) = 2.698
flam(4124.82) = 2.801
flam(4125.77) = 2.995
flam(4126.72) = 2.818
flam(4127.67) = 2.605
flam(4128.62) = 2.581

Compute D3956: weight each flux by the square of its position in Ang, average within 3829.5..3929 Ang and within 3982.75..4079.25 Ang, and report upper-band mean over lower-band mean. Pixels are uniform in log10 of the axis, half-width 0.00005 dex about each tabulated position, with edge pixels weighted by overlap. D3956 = 0.91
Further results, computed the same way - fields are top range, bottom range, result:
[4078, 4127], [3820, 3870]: 1.07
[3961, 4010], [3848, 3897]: 0.92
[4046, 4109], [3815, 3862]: 1.03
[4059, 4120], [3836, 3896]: 1.02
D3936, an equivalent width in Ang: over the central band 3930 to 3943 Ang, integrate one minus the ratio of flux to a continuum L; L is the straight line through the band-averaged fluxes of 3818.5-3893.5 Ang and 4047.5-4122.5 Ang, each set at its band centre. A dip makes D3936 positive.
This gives 1.03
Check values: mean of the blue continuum 3.13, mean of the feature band 2.78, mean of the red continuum 2.82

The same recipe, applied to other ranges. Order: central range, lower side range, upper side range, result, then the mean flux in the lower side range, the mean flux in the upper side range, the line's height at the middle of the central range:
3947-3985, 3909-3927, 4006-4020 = -2.3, 2.9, 2.63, 2.76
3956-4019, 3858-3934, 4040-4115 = 3.4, 3.07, 2.78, 2.92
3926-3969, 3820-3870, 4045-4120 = 1.0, 3.12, 2.81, 2.98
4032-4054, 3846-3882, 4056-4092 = 2.0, 3.21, 2.72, 2.79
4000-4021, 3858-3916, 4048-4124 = 2.3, 3.12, 2.82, 2.93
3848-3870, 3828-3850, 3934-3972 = -1.3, 3.07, 2.92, 3.04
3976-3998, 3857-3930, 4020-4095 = 1.4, 3.08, 2.64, 2.83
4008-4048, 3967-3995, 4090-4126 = 4.2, 2.78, 2.99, 2.85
